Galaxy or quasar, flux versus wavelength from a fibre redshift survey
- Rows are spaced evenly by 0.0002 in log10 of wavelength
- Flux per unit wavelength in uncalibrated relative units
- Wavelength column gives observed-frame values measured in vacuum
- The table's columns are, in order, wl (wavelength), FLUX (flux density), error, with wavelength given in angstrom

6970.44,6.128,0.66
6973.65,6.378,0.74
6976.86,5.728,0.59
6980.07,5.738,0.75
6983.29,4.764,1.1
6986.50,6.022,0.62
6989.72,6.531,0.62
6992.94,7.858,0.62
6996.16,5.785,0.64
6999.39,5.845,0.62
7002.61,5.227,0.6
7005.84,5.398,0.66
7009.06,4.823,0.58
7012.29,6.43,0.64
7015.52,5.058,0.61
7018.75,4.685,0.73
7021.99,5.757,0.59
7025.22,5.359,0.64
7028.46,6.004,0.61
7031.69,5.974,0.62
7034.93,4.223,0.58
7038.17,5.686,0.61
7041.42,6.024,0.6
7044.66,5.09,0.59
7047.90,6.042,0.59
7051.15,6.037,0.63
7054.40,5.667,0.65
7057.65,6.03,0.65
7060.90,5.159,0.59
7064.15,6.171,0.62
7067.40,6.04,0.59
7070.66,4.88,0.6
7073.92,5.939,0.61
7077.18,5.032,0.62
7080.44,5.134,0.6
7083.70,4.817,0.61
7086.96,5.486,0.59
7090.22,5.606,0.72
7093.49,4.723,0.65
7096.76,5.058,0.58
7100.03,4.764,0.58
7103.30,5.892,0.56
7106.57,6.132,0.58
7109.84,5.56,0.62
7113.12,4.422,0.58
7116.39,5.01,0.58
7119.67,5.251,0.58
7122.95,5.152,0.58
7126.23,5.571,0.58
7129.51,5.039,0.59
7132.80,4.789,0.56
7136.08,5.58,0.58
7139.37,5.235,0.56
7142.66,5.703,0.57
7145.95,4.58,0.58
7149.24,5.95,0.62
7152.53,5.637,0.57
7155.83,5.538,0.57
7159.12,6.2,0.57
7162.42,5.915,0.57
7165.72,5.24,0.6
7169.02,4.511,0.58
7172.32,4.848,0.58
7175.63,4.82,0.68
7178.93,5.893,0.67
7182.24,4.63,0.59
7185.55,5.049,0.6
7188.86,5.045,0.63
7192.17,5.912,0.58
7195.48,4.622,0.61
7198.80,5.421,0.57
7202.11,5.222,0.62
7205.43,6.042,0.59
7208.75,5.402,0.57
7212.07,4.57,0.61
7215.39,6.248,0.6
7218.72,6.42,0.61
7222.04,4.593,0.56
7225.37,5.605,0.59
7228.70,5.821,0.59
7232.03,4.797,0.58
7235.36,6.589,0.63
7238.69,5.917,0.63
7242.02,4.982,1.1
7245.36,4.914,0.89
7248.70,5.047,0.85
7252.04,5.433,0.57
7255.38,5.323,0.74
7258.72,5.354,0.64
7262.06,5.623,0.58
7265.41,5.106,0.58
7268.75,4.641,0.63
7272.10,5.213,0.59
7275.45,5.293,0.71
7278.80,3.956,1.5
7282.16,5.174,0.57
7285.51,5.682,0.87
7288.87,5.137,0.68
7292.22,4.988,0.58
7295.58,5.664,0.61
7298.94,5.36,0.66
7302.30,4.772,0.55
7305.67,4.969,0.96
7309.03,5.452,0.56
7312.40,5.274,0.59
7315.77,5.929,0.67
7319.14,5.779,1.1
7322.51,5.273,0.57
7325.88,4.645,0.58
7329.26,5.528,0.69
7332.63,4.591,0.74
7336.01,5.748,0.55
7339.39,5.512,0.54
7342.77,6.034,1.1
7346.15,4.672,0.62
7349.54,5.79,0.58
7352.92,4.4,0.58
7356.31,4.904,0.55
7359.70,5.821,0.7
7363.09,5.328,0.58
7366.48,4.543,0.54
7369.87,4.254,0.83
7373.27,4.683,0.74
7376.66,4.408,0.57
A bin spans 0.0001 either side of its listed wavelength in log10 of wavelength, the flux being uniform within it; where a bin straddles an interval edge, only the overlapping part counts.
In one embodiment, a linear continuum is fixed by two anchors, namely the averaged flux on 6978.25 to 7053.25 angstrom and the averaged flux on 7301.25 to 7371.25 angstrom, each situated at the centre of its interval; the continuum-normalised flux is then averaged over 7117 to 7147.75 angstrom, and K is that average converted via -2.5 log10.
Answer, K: 0.06 mag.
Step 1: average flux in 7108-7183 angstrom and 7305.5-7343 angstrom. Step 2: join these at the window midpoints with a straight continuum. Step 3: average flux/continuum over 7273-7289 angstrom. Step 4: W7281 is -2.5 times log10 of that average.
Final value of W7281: 0.07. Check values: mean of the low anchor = 5.27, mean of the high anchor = 5.39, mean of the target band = 5.05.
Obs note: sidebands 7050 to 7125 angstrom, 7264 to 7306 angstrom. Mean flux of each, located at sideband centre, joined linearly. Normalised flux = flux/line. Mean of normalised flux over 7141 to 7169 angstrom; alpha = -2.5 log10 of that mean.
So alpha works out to -0.05 mag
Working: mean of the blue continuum 5.39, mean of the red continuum 5.08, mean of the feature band 5.53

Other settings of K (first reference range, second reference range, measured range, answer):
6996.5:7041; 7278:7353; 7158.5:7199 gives 0.03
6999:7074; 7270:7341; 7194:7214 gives 0.02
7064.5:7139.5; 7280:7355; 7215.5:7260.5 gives -0.04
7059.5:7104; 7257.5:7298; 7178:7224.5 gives -0.03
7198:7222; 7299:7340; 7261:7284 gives 0.09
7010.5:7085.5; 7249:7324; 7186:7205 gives 0.01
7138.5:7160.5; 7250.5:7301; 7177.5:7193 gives 0.04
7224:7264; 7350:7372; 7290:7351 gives -0.05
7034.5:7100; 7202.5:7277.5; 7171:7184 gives 0.08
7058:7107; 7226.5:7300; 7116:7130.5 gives 0.03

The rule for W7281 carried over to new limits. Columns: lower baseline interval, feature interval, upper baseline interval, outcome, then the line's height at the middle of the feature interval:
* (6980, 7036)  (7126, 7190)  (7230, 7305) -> 0.02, 5.4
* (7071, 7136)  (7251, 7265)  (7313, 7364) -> -0.02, 5.3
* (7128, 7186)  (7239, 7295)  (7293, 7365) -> 0.03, 5.3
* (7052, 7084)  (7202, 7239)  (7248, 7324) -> -0.06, 5.33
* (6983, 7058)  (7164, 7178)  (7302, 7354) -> 0.12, 5.5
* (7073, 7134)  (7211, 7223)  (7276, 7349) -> -0.06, 5.24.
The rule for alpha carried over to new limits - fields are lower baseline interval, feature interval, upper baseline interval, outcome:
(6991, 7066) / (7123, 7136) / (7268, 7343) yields 0.07 mag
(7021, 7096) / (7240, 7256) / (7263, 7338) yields 0.02 mag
